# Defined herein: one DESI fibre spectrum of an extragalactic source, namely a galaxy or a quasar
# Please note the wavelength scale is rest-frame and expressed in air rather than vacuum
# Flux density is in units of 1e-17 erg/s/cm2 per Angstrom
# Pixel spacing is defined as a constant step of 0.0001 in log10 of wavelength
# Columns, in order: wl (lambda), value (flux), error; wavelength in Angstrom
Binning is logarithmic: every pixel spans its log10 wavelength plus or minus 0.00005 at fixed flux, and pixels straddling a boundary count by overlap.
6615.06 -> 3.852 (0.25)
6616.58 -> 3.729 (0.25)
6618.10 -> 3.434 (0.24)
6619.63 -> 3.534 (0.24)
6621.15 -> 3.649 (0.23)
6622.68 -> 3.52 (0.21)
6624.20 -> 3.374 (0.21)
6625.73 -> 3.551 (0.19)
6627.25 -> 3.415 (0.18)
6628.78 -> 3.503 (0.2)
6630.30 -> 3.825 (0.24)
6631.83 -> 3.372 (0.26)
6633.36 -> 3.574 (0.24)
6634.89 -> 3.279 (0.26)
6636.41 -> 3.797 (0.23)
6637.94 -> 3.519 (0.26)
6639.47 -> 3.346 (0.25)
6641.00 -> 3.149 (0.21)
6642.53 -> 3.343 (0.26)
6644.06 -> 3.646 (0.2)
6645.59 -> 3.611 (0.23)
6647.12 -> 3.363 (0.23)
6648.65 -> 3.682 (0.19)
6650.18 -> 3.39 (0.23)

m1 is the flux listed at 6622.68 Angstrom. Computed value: 3.52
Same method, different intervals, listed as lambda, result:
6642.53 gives 3.343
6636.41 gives 3.797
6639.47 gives 3.346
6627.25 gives 3.415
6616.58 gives 3.729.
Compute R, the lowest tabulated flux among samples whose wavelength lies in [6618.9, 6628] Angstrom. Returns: 3.374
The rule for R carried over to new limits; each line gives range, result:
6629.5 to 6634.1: 3.372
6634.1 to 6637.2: 3.279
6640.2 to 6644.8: 3.149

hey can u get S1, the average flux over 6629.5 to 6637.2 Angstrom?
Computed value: 3.57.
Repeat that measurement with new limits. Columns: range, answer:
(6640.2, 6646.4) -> 3.44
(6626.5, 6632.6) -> 3.53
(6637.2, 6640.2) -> 3.43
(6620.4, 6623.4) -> 3.58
